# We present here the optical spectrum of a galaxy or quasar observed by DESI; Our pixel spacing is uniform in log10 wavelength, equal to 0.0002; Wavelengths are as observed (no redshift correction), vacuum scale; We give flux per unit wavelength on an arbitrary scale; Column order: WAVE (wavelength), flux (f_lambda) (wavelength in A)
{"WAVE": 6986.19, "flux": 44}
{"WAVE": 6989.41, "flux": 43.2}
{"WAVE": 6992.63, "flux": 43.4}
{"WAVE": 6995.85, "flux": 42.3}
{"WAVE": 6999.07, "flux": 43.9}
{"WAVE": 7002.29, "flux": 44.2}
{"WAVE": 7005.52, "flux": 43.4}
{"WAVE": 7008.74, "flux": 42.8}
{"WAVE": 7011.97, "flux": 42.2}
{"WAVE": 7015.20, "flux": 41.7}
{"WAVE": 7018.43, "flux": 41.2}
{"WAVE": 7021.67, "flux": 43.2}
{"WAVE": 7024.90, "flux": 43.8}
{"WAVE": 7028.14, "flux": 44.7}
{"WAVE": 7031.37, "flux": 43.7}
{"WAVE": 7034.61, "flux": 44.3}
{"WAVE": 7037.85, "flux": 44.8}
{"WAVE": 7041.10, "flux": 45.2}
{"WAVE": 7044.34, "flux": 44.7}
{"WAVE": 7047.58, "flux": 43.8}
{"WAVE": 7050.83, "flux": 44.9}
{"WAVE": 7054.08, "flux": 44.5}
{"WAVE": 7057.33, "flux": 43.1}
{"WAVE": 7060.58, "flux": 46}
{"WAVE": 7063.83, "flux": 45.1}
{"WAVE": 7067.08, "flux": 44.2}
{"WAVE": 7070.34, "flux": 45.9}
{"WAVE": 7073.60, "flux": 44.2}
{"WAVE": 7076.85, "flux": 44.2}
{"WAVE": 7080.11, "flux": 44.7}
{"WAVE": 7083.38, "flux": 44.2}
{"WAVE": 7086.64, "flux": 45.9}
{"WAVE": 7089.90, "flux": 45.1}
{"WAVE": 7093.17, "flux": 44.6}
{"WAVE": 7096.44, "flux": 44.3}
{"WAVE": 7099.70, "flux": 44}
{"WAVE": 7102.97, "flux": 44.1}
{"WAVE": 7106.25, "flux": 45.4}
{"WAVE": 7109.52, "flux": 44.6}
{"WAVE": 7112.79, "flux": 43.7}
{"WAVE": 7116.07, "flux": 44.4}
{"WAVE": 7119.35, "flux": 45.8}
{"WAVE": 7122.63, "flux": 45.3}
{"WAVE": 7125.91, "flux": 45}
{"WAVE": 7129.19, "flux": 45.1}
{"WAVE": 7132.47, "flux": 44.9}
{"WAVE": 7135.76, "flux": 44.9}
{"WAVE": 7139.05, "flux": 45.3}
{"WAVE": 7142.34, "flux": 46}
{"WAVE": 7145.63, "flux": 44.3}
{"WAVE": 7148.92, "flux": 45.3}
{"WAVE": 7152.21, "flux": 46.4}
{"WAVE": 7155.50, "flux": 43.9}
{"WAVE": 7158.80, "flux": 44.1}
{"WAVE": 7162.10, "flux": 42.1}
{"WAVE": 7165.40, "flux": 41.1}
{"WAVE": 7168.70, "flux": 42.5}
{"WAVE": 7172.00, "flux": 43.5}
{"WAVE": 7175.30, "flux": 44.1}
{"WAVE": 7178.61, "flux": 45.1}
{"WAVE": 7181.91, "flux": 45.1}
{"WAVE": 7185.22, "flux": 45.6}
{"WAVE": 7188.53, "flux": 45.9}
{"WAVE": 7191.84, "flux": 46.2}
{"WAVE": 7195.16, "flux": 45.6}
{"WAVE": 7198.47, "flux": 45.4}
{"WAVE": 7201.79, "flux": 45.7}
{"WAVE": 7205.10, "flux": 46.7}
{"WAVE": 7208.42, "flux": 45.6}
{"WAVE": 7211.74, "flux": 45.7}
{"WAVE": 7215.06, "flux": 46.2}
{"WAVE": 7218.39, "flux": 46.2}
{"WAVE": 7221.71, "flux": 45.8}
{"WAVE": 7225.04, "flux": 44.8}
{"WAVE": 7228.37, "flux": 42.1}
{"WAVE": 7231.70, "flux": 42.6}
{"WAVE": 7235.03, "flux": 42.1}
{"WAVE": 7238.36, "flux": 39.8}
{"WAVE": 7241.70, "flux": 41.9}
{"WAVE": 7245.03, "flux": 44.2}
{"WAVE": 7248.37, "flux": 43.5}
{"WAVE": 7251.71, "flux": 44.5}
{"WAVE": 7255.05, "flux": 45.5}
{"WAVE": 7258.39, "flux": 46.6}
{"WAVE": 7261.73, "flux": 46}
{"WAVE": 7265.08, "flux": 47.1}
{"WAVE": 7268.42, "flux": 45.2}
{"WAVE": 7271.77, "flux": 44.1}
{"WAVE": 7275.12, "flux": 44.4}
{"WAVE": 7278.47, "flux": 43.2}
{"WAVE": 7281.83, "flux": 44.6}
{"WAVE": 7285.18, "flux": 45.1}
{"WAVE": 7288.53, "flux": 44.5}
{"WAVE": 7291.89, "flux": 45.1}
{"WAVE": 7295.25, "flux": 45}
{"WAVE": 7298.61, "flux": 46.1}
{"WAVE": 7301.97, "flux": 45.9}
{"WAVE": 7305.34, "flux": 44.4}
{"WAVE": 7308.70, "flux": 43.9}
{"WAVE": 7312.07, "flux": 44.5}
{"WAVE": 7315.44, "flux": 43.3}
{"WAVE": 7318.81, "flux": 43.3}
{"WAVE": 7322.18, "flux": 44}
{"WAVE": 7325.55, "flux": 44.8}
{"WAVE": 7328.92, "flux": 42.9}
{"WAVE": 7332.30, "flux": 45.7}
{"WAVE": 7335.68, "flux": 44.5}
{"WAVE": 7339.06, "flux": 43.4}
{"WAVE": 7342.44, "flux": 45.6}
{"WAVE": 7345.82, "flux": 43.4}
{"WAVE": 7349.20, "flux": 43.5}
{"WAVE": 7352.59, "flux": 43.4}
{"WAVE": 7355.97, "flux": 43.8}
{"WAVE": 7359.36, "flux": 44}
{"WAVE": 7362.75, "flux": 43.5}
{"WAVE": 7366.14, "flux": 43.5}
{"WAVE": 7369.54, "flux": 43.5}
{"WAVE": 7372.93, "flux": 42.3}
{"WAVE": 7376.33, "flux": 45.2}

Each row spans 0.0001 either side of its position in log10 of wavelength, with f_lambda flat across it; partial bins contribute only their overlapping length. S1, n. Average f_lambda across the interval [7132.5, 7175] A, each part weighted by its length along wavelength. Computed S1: 44.1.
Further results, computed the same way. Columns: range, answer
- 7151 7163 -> 44.2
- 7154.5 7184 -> 43.5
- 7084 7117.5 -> 44.6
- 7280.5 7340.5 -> 44.5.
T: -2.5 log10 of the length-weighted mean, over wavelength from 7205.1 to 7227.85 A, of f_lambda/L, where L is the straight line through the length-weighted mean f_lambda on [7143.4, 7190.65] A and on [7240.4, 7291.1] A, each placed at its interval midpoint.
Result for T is -0.026 mag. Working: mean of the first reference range 44.3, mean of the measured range 45.6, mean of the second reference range 44.7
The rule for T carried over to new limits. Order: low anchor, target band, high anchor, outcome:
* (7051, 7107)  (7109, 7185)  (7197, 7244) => 0.001 mag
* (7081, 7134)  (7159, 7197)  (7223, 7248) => -0.017 mag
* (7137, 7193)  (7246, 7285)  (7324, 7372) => -0.019 mag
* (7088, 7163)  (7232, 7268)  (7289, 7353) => 0.010 mag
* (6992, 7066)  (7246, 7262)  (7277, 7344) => -0.019 mag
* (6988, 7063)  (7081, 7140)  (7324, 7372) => -0.025 mag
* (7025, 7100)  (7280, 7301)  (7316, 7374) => -0.027 mag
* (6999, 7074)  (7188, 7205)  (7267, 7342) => -0.038 mag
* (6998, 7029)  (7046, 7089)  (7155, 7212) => -0.027 mag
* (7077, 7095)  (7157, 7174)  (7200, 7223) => 0.070 mag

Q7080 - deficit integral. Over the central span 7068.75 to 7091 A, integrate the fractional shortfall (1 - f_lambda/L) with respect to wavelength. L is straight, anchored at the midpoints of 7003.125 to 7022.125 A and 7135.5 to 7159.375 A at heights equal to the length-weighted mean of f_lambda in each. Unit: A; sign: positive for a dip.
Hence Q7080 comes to -0.6 A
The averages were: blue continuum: 42.4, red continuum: 45.1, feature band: 44.9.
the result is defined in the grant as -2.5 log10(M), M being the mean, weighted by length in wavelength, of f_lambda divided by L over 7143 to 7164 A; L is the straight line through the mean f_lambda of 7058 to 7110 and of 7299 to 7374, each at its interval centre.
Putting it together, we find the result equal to 0.00 mag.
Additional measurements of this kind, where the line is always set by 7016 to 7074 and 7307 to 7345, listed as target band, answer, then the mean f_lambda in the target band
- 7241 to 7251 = 0.02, 43.5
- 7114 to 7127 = -0.02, 45.1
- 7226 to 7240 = 0.06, 41.8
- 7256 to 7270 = -0.05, 46.2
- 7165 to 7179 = 0.02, 43.3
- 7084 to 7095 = -0.02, 45.1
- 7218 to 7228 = -0.02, 45.1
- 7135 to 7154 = -0.03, 45.4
